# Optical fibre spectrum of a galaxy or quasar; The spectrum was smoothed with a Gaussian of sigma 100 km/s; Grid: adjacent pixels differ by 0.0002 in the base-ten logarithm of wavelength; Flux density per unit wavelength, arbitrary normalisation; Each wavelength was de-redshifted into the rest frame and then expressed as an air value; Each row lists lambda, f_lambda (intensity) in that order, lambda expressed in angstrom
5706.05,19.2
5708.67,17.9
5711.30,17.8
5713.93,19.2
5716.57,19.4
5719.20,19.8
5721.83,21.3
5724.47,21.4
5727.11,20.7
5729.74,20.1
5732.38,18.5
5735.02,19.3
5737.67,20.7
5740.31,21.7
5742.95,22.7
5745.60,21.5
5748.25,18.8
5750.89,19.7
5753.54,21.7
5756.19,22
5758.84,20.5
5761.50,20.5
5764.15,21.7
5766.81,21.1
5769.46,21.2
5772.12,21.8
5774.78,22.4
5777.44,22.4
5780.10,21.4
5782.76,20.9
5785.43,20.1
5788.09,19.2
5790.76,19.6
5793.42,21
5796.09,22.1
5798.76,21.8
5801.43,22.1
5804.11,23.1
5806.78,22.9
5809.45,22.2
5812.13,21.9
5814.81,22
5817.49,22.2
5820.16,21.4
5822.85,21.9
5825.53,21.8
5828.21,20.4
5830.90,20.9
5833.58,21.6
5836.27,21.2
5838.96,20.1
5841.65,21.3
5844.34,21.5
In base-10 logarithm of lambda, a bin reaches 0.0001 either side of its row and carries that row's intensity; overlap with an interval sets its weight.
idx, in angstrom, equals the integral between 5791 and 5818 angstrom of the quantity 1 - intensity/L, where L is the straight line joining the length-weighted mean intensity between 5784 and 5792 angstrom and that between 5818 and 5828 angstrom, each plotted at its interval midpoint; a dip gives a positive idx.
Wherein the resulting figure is -1.9 angstrom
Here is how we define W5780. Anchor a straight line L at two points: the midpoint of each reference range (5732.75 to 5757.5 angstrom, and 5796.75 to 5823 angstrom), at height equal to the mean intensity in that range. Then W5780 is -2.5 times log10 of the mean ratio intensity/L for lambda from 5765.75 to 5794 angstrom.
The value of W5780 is 0.026 mag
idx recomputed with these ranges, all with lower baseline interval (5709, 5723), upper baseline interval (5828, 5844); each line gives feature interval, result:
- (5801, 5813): -1.10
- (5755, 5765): -0.59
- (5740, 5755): -0.90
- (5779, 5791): 0.01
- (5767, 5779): -1.03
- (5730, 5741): -0.18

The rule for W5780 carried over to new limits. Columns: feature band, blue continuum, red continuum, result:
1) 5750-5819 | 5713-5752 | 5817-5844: -0.032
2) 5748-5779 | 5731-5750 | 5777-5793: -0.039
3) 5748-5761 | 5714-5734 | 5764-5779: 0.025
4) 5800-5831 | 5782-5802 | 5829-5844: -0.051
